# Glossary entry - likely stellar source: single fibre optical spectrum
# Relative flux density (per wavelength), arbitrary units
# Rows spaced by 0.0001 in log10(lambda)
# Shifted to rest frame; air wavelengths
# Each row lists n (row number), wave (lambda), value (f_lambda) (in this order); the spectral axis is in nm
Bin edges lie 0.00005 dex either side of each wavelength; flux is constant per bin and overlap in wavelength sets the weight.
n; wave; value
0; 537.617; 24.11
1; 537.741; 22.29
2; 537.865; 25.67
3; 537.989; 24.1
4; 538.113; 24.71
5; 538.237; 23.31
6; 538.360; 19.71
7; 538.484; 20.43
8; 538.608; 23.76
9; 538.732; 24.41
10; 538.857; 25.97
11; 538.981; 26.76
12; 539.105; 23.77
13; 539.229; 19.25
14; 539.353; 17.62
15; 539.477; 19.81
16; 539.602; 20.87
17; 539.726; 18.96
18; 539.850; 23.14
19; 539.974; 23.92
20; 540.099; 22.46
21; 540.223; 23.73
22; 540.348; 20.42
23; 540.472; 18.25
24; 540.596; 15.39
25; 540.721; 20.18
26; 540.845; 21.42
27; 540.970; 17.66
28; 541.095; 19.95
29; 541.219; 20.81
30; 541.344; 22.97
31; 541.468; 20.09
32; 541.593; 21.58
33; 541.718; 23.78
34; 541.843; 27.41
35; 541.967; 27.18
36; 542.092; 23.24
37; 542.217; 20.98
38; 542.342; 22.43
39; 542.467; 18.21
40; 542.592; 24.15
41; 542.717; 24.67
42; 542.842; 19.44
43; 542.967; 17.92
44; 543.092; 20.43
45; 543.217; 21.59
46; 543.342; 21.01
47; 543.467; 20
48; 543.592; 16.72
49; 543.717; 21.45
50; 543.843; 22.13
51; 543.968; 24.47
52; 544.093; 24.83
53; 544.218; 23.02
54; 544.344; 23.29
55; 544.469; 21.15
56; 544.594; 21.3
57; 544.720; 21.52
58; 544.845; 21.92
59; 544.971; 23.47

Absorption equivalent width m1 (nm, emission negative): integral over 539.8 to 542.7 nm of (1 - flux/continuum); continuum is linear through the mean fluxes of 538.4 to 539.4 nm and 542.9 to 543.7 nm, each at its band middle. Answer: -0.09 nm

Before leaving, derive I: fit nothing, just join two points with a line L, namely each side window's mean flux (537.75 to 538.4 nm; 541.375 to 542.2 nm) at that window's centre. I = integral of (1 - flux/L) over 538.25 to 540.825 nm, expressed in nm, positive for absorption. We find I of 0.23 nm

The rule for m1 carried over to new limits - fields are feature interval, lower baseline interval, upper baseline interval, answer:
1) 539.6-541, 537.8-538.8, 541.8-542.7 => 0.16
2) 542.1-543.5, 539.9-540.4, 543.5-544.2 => 0.07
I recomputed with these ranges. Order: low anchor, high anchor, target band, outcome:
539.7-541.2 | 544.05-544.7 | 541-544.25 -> -0.04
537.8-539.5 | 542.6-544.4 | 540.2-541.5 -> 0.13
